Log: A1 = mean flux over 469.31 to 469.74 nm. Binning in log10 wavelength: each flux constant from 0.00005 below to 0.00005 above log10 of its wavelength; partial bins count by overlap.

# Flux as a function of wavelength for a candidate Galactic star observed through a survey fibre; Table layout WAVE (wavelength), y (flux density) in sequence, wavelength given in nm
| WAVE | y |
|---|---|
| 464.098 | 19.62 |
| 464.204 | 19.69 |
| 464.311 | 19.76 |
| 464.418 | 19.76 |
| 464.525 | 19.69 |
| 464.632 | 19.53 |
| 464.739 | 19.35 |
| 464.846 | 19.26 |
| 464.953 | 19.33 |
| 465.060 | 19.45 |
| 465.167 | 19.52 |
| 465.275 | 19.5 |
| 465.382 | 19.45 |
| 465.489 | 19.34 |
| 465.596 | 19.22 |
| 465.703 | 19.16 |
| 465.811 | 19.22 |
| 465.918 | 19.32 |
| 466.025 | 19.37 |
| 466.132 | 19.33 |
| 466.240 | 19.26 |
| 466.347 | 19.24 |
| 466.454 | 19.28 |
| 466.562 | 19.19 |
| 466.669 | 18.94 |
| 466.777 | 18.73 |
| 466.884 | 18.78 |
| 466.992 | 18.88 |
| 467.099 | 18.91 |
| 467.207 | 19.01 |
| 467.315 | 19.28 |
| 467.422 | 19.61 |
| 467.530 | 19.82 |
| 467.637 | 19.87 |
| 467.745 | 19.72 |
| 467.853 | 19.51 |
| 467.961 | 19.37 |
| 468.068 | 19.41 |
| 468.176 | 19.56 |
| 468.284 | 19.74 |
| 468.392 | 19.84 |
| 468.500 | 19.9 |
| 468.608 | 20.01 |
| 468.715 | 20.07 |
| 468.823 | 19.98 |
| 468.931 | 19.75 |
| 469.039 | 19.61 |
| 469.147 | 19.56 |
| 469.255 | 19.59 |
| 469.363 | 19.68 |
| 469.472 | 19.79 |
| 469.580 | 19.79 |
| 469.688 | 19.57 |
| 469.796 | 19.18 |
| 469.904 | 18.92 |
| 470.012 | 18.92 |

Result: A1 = 19.7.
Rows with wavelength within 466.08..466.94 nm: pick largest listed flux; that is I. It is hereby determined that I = 19.33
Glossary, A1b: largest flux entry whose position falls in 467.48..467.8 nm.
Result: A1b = 19.87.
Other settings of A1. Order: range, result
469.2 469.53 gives 19.6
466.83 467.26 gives 18.9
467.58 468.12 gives 19.6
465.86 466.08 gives 19.4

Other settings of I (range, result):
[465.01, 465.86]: 19.52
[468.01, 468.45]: 19.84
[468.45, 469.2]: 20.07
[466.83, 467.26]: 19.01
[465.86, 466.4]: 19.37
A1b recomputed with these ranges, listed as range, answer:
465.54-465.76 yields 19.22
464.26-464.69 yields 19.76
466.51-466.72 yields 19.19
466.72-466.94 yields 18.78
